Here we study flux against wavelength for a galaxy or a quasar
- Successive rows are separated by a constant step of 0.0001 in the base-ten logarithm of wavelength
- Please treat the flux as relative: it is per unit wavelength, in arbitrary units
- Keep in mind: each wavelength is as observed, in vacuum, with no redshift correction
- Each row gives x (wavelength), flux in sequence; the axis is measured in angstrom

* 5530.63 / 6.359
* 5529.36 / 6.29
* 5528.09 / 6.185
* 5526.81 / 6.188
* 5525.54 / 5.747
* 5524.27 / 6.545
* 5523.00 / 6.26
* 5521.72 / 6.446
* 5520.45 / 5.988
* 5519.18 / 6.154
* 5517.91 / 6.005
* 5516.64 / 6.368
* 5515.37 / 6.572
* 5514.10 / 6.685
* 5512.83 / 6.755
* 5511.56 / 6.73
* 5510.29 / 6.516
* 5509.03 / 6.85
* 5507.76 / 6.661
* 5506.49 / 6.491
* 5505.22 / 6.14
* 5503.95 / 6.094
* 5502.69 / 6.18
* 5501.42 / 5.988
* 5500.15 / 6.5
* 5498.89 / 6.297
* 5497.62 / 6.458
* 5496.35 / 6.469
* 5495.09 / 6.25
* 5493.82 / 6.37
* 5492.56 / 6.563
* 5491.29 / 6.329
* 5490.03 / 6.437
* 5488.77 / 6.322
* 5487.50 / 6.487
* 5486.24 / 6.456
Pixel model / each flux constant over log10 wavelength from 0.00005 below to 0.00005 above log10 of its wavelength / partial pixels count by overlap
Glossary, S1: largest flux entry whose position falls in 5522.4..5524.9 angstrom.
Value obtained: 6.545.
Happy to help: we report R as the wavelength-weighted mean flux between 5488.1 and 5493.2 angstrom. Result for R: 6.41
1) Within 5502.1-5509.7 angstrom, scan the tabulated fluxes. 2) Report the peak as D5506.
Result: 6.85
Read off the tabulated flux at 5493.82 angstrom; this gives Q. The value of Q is 6.37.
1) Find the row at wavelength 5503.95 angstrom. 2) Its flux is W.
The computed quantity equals 6.094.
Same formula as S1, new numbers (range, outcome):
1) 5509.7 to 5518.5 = 6.755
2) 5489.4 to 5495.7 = 6.563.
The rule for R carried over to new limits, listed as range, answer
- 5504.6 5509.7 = 6.54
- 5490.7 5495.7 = 6.37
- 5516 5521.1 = 6.13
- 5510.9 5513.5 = 6.73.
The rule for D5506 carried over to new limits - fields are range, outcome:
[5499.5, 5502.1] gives 6.5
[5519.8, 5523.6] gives 6.446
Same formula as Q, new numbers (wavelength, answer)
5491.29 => 6.329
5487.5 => 6.487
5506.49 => 6.491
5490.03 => 6.437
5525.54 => 5.747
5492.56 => 6.563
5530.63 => 6.359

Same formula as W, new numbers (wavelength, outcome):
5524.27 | 6.545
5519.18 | 6.154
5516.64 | 6.368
